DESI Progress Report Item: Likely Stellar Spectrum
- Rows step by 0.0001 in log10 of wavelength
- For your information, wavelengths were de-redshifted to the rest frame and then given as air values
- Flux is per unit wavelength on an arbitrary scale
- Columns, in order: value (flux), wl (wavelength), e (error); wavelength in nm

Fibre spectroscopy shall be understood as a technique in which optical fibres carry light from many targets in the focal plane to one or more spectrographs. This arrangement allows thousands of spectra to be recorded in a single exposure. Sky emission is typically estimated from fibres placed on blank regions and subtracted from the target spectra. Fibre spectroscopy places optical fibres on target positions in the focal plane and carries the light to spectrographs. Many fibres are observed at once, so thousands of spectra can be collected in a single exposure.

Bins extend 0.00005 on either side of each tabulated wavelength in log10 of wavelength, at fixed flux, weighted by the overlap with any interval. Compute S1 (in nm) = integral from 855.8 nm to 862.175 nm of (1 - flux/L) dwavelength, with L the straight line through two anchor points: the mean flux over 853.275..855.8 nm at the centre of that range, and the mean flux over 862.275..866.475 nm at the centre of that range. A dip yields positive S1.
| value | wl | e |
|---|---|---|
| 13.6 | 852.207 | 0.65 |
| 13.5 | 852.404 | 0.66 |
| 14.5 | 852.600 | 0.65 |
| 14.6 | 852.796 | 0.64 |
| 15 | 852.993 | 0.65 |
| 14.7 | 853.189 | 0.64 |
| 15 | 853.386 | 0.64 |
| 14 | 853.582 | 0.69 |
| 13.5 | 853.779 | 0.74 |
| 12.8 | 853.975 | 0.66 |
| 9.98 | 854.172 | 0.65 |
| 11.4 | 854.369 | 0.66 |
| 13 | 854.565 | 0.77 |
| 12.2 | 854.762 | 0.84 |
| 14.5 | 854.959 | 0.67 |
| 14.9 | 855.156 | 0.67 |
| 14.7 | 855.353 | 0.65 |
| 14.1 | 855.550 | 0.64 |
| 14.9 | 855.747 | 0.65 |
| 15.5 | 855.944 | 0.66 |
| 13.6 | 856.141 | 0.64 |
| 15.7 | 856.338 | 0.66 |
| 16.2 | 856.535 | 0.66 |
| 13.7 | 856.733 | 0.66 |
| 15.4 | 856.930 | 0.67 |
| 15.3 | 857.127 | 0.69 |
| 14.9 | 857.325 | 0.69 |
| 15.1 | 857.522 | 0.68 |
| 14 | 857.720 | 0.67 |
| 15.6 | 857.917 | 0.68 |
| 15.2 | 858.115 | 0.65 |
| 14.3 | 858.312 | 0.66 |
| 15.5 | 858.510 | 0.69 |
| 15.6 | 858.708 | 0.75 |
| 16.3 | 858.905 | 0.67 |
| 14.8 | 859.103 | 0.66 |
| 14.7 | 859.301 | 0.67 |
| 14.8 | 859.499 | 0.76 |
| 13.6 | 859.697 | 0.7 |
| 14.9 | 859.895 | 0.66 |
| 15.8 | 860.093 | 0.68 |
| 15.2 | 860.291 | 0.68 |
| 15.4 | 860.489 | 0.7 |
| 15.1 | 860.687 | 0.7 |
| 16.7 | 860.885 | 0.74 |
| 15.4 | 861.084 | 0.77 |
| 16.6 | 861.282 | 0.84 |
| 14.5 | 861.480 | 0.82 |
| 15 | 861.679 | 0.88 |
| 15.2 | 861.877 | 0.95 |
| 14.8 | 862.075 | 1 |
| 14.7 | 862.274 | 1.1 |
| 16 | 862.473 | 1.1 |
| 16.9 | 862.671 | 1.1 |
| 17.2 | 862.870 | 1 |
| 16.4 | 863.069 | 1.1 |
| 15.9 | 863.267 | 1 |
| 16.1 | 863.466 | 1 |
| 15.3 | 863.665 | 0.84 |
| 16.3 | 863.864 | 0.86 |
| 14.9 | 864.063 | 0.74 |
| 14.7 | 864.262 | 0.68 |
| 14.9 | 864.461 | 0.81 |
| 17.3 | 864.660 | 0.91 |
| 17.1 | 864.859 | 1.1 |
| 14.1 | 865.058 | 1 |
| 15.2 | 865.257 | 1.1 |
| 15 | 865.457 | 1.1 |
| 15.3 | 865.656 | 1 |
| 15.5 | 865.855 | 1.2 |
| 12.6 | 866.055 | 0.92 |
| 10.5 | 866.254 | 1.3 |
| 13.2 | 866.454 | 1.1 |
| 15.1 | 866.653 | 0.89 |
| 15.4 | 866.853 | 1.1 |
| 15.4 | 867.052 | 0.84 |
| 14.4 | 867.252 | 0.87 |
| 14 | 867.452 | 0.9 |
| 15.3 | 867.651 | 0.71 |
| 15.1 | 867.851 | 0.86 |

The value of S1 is -0.39 nm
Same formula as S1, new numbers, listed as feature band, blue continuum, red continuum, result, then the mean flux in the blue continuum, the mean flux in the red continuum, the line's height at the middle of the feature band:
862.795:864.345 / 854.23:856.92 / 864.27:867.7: -0.133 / 14.2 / 14.7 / 14.6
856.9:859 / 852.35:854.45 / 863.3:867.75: -0.168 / 13.6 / 14.9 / 14.1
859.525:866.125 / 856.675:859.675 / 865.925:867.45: -0.500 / 15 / 13.8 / 14.4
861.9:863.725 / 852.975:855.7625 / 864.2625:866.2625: -0.158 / 13.6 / 14.9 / 14.6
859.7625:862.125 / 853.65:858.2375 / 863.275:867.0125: -0.125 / 14.2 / 14.9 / 14.6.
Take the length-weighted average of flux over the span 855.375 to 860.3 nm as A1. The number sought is 15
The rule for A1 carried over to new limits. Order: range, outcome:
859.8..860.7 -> 15.3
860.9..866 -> 15.6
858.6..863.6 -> 15.5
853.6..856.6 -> 13.8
